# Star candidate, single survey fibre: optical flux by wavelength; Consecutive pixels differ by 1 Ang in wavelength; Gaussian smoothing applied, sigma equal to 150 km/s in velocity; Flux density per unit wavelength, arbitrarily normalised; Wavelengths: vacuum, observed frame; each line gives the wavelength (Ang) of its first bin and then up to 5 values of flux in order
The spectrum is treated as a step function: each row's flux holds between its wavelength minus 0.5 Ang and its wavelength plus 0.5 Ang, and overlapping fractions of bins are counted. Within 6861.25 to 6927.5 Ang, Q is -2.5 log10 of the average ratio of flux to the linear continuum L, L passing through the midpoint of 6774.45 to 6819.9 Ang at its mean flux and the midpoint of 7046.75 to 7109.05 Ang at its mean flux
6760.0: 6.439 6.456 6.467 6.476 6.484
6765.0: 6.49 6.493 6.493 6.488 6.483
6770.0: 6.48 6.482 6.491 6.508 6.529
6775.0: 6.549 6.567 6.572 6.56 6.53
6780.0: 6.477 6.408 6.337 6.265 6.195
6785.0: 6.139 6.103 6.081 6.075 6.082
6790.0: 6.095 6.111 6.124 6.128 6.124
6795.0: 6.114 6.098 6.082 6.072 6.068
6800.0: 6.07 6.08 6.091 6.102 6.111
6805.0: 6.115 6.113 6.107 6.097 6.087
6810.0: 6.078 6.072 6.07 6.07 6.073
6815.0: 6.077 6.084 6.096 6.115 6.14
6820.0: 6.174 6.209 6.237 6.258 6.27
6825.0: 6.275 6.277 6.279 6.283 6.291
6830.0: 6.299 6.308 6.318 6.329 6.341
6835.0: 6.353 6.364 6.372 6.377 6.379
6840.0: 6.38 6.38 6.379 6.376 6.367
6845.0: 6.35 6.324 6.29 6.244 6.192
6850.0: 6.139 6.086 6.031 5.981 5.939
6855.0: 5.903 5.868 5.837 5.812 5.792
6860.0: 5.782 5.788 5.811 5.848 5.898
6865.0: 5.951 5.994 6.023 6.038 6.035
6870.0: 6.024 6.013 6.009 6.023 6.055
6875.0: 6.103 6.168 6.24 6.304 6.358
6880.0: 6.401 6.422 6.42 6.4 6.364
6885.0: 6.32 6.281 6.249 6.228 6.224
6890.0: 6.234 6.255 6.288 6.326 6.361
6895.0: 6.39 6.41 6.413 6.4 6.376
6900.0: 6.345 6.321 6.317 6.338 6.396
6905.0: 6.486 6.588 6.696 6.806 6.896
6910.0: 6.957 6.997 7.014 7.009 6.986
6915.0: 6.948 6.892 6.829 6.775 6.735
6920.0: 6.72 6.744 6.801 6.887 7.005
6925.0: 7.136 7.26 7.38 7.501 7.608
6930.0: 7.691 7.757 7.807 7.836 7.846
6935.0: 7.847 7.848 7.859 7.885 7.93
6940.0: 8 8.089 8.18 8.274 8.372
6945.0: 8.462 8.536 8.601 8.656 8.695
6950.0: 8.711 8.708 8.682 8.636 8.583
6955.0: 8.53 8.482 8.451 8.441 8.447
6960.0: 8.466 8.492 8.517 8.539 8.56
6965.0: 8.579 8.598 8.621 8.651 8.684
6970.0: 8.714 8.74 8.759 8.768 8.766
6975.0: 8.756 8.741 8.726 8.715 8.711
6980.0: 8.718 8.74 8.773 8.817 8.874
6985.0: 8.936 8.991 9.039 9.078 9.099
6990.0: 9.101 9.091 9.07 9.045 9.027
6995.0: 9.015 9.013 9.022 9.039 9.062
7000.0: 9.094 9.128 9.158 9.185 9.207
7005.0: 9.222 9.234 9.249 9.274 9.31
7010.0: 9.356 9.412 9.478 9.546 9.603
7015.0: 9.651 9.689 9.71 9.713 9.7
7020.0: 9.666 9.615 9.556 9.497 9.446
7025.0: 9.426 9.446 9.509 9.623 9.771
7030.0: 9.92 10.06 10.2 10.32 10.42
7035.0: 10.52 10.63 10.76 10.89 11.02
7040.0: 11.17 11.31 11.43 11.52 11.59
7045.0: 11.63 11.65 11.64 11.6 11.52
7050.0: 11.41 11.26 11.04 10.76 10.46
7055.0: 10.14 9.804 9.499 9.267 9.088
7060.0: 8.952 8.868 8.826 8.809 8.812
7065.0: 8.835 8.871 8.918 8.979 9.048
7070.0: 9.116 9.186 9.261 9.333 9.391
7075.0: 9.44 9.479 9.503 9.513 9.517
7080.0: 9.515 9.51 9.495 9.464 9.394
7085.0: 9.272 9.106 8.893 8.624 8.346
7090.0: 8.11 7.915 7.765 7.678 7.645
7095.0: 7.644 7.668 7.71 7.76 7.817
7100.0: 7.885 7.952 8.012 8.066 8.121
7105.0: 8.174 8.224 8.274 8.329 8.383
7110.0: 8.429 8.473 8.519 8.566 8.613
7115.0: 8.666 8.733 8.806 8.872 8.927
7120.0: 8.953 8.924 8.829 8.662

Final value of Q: 0.12 mag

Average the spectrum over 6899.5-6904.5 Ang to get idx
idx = 6.34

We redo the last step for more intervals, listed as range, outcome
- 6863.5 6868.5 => 5.98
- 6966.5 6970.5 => 8.67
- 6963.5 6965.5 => 8.57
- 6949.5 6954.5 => 8.66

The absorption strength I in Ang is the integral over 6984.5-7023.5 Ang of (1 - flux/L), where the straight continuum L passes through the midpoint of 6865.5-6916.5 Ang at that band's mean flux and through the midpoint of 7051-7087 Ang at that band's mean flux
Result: -4.6 Ang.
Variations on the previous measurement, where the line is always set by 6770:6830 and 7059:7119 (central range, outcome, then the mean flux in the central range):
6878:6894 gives 1.44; 6.32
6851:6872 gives 2.53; 5.92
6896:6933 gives 1.54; 6.89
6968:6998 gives -4.29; 8.88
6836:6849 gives 0.45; 6.35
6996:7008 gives -1.84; 9.15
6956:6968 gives -1.48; 8.52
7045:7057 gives -3.80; 11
